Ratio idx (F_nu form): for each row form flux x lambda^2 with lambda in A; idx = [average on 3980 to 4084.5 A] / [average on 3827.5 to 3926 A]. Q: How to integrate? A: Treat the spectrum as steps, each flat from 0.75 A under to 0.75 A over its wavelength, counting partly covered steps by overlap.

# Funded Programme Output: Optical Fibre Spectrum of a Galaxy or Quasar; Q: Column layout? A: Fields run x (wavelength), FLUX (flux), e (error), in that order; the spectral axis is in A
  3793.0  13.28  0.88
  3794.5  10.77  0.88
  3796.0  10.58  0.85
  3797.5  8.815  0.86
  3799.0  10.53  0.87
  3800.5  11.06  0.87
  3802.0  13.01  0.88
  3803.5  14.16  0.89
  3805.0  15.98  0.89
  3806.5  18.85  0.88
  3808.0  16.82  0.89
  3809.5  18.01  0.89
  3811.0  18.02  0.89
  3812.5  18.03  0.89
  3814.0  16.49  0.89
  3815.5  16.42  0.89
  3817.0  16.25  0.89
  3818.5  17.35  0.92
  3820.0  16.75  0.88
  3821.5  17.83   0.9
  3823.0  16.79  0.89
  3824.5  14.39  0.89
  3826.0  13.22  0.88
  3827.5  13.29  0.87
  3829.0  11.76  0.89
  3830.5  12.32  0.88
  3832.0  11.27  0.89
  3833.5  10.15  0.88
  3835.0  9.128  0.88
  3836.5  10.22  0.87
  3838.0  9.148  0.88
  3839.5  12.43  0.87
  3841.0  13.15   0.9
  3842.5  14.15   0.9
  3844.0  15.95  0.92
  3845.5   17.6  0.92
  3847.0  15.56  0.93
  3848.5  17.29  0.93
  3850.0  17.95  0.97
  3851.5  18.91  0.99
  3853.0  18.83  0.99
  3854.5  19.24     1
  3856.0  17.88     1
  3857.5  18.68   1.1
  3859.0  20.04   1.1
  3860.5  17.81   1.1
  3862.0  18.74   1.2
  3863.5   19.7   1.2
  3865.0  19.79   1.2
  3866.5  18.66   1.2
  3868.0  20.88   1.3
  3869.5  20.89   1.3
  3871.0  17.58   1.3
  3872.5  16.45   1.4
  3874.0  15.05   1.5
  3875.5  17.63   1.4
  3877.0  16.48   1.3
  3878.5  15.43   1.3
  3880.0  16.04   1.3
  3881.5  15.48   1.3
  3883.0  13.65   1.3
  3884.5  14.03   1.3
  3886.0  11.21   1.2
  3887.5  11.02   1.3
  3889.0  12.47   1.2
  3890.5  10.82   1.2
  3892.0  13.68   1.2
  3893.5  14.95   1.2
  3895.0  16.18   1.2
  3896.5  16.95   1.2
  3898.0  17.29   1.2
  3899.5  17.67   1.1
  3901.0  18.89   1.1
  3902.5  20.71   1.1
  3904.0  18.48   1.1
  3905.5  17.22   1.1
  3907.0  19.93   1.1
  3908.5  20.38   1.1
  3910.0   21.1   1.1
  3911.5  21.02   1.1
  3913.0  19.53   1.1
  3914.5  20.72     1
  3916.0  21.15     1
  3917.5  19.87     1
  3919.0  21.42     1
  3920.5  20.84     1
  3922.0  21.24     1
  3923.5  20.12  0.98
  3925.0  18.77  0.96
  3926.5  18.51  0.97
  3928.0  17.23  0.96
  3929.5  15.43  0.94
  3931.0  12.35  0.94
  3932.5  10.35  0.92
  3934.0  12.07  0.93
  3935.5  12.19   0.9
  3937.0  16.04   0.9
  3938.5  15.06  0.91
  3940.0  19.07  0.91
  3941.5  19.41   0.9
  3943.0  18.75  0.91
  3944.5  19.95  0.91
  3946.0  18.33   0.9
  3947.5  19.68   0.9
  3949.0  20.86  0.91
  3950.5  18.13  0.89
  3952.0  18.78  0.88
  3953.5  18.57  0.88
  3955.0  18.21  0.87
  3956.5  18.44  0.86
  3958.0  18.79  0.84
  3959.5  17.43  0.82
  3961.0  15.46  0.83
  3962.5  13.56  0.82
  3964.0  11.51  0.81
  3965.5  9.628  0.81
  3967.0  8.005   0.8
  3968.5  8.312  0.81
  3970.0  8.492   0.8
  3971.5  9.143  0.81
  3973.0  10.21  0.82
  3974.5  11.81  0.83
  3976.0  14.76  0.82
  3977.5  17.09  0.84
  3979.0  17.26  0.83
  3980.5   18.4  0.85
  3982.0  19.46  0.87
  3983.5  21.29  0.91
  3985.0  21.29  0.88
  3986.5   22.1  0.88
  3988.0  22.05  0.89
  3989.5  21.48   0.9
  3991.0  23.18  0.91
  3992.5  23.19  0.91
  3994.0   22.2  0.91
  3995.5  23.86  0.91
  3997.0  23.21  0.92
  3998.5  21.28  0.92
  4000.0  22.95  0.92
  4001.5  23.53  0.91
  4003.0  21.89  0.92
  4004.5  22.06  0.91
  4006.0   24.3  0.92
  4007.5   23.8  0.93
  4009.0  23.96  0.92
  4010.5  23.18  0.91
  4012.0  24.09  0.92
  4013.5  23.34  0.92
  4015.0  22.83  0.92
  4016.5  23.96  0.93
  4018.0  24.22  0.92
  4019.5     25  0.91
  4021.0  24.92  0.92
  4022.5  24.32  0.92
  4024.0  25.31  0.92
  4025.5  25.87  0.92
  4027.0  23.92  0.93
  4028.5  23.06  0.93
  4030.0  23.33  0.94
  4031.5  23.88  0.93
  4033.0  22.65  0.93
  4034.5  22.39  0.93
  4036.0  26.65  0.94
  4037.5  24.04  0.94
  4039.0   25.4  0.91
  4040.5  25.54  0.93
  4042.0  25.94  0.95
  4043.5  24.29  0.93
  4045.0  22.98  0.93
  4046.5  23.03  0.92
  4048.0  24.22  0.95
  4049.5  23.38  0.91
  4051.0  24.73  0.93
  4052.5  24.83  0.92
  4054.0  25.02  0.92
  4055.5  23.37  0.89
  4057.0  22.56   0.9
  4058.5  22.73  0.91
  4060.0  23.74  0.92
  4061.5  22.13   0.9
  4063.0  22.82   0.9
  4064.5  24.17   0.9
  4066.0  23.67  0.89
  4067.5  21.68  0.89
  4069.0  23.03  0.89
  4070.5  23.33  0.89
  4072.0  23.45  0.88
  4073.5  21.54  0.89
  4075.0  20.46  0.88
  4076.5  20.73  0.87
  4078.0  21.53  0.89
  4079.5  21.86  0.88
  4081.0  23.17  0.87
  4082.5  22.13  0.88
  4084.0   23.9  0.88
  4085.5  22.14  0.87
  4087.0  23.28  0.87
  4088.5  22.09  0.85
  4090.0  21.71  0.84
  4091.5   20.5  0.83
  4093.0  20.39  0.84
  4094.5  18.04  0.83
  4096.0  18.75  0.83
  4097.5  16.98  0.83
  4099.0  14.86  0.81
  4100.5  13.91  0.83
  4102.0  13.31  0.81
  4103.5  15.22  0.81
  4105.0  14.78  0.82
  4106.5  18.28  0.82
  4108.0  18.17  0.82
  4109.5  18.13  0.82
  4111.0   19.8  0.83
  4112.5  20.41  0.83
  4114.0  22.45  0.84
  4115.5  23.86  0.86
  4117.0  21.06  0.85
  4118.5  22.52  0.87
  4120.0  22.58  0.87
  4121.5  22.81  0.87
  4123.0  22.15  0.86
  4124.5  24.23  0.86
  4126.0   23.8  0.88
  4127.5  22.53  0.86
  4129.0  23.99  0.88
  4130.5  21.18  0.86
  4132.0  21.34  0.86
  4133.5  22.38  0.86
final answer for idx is 1.50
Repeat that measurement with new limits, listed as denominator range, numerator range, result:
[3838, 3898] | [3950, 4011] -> 1.19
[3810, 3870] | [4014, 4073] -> 1.65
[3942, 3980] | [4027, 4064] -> 1.63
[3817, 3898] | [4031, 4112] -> 1.55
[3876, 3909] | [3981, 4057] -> 1.58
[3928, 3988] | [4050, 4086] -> 1.52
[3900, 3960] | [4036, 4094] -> 1.34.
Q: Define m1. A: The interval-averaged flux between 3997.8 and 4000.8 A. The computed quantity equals 22.2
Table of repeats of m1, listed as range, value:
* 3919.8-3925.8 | 20.2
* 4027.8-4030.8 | 23.2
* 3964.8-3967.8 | 8.79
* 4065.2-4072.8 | 23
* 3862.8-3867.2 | 19.4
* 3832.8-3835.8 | 9.64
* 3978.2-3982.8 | 18.4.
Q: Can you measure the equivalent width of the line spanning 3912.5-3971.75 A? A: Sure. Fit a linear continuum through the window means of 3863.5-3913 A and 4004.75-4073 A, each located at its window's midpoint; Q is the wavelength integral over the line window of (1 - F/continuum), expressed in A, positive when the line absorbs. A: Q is 8.20 A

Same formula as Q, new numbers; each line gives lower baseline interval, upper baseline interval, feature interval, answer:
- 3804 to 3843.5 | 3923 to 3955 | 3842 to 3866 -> -4.44 A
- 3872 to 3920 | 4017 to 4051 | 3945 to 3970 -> 5.55 A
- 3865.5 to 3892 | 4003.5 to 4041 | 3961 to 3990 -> 8.67 A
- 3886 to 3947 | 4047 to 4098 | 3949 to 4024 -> 1.27 A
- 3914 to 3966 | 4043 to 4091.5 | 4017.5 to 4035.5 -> -2.55 A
